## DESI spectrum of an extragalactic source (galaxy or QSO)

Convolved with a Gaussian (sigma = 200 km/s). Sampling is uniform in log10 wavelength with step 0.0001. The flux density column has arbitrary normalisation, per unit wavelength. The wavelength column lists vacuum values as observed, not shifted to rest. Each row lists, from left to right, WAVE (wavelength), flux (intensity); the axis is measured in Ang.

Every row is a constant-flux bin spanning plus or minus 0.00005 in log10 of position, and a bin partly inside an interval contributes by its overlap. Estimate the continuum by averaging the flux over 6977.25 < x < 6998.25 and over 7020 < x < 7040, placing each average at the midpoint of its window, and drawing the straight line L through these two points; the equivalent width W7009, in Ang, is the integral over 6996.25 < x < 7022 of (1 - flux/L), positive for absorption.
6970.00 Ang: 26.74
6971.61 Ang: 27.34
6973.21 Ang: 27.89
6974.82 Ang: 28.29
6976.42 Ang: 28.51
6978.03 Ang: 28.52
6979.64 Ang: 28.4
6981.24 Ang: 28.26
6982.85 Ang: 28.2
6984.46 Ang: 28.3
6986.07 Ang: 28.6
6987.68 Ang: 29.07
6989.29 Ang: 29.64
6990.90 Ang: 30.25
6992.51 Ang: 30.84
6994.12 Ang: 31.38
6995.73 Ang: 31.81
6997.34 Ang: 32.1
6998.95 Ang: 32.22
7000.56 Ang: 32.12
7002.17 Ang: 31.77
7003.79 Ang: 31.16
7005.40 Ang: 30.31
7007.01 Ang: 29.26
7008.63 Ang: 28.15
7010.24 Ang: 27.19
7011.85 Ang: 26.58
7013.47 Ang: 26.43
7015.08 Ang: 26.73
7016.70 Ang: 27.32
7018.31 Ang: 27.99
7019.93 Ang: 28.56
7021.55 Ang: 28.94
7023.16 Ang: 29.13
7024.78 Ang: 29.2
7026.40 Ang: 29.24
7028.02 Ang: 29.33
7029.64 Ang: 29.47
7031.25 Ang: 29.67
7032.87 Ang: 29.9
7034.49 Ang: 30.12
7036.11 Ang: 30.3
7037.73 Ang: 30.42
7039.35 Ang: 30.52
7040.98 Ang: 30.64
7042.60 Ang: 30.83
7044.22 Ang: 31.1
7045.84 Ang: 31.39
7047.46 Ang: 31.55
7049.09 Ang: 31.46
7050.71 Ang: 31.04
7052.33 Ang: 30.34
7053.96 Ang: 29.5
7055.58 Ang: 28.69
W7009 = 0.4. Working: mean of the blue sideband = 29.7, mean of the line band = 29.2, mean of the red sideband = 29.6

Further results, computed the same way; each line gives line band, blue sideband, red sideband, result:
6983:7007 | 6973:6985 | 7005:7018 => -2.2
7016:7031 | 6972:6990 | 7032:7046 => 0.6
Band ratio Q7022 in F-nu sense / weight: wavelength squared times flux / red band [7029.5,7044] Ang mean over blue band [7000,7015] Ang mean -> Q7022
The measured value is 1.1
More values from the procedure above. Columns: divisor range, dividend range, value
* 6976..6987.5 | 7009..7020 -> 0.97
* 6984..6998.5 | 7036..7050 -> 1.04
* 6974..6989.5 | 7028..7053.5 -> 1.09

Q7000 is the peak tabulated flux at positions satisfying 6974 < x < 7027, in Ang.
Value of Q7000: 32.22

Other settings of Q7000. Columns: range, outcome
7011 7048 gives 31.55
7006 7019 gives 29.26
